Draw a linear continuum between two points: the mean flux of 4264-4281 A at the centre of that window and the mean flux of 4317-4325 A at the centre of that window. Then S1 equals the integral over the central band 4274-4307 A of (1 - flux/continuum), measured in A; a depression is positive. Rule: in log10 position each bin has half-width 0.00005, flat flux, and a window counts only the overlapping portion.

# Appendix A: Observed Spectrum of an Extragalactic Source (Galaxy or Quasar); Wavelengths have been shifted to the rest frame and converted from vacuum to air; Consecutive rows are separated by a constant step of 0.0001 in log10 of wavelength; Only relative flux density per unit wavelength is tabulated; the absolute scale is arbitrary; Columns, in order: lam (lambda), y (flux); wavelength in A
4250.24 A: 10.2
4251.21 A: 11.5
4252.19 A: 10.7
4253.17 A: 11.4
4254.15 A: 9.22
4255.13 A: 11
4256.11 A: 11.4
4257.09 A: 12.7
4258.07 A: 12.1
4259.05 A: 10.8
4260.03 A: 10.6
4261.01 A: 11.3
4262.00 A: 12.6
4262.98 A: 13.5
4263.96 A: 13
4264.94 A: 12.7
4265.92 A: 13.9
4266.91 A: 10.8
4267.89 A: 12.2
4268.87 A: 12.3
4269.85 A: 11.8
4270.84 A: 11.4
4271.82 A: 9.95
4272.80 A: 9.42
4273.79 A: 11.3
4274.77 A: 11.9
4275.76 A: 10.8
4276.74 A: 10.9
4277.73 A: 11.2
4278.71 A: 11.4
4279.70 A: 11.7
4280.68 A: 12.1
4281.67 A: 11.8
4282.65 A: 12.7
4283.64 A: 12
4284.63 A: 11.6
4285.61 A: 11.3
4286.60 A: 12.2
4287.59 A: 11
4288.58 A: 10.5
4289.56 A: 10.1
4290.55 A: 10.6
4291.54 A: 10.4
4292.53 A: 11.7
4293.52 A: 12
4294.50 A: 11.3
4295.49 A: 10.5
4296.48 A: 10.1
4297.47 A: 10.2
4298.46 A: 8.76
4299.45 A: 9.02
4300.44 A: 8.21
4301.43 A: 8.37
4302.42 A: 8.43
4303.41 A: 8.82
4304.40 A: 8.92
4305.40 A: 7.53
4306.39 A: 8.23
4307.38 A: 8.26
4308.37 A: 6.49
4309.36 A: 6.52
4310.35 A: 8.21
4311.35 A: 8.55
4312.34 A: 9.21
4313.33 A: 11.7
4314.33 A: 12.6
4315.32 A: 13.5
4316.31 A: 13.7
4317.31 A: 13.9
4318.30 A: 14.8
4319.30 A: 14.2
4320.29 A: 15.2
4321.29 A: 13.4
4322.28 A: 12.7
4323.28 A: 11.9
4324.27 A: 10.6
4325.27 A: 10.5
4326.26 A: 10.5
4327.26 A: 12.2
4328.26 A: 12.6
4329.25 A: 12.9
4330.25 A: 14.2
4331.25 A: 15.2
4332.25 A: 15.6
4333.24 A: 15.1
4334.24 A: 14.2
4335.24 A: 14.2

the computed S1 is 4.5 A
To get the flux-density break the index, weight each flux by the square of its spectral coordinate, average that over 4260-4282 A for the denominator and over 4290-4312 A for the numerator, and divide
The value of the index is 0.79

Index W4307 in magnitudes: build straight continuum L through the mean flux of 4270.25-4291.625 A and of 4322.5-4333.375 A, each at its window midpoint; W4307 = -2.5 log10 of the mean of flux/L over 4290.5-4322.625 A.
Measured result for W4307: 0.16 mag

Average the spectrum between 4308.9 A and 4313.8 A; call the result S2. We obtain 8.84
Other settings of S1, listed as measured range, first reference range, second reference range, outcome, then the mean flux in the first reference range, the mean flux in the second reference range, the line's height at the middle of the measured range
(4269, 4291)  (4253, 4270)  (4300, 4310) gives -2.4 A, 11.9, 7.98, 10.2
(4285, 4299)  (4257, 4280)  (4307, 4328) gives 0.9 A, 11.7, 11.4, 11.5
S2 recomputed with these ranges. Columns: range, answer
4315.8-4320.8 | 14.3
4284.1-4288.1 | 11.5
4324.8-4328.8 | 11.5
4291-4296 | 11.2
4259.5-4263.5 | 12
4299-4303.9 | 8.57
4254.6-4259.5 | 11.6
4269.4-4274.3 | 10.8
